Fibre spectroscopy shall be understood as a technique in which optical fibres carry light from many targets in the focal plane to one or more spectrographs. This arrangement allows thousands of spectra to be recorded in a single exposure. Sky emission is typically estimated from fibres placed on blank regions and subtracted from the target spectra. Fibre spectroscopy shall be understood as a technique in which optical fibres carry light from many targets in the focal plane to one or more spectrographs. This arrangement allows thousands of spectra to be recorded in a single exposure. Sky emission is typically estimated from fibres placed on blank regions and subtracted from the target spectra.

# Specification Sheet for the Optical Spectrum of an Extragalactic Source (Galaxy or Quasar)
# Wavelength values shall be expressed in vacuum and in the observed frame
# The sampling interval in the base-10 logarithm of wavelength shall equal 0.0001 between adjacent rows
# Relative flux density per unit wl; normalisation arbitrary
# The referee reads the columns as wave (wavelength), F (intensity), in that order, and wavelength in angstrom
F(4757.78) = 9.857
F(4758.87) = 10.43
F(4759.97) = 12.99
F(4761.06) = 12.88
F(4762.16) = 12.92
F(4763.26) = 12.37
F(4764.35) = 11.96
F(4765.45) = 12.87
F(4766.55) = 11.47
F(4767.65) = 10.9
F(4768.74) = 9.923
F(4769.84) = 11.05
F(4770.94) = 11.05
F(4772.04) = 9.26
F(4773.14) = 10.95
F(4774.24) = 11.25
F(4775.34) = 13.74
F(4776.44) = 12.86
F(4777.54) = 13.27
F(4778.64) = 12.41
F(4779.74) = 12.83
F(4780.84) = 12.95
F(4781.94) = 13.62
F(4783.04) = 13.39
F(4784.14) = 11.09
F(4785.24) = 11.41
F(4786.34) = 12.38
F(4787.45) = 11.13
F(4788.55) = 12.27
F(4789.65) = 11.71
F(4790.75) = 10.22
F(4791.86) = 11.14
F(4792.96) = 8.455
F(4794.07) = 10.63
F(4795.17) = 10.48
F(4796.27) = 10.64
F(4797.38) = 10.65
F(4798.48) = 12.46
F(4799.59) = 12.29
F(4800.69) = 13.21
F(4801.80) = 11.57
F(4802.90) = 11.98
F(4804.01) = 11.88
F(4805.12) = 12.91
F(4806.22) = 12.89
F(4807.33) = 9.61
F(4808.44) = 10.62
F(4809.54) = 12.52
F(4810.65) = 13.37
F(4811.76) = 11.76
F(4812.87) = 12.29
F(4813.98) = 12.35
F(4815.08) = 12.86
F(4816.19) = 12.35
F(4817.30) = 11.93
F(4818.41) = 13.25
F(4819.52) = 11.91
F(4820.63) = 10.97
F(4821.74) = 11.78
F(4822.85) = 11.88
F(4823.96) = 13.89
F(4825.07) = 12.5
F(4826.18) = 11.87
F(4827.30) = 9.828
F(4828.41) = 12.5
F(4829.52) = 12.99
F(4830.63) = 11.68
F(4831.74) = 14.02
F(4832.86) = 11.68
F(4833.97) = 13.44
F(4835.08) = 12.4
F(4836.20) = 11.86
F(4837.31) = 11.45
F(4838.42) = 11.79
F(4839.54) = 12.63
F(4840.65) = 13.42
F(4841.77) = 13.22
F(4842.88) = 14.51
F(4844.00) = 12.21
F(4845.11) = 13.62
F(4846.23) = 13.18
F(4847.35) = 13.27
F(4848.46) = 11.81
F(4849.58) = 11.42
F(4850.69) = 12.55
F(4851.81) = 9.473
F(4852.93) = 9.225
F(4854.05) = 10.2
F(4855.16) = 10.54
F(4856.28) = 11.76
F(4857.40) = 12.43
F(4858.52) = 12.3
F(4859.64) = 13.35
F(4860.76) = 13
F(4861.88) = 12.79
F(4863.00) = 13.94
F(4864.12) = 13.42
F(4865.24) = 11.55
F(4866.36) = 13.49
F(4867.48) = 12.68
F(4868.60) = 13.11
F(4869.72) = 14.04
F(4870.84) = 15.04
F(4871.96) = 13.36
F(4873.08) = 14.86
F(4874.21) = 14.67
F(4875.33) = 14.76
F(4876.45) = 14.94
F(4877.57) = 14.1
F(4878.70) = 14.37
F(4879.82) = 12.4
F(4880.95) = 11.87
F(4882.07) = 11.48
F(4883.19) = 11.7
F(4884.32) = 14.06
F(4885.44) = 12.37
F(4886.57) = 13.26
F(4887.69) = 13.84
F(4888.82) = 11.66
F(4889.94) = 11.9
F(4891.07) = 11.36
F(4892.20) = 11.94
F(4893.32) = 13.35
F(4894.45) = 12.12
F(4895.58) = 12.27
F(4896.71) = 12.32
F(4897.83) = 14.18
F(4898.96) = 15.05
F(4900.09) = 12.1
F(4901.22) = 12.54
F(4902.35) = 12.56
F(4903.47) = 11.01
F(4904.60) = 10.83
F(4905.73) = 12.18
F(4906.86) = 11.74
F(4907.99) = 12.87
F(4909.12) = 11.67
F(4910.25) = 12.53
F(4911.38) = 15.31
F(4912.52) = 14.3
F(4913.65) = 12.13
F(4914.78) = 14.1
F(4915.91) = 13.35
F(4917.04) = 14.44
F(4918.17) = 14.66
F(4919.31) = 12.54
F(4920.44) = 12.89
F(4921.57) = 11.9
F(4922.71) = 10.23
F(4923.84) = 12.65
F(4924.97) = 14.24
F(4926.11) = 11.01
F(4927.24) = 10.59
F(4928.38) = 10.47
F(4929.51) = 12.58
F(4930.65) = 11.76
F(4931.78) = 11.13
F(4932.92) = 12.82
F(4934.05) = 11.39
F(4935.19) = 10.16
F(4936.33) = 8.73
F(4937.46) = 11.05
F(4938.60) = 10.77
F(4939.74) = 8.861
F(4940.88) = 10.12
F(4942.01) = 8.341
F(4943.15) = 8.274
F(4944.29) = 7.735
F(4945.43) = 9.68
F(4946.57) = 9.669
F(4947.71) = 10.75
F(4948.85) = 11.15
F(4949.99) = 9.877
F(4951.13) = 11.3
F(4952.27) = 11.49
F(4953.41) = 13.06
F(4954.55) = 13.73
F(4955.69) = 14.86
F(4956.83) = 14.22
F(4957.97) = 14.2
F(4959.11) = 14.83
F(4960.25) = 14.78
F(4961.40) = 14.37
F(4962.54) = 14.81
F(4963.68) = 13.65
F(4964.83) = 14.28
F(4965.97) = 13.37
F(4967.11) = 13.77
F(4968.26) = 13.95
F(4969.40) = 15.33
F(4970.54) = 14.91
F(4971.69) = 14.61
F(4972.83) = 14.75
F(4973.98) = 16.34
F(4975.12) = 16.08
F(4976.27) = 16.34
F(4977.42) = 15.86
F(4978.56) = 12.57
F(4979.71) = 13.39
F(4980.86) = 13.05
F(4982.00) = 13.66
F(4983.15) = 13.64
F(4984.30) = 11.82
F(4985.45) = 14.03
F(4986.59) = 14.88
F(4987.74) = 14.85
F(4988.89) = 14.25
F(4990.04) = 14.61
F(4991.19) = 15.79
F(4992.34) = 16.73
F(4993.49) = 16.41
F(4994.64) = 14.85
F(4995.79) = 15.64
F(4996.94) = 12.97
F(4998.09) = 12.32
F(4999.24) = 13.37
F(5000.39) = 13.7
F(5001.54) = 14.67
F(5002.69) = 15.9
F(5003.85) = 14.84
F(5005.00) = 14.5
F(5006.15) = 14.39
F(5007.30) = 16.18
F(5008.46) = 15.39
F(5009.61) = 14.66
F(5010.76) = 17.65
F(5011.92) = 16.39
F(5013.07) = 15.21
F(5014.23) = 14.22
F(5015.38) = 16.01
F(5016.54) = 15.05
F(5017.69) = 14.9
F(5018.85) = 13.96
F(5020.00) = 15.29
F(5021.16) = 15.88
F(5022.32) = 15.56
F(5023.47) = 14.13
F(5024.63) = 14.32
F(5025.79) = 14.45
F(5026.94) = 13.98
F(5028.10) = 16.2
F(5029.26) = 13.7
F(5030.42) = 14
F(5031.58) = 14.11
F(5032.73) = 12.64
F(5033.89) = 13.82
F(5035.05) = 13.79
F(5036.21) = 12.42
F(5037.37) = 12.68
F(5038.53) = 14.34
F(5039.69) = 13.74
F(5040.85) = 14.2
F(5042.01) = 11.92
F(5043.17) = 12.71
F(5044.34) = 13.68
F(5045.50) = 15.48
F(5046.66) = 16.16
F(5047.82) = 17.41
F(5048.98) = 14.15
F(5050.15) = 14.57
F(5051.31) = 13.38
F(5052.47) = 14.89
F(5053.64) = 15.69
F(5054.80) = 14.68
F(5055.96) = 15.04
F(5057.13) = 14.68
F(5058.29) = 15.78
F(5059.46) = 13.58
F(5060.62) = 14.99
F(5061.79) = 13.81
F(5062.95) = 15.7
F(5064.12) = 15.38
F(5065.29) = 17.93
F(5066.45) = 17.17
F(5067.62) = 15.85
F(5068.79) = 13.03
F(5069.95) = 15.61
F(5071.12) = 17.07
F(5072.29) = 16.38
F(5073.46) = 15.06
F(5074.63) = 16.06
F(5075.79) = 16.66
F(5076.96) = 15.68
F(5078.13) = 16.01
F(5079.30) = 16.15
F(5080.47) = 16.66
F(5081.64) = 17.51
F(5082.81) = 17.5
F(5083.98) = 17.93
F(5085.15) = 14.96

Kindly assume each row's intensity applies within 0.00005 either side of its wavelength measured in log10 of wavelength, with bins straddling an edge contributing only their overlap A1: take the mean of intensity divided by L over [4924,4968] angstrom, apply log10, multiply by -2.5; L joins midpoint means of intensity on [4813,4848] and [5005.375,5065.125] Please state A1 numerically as 0.16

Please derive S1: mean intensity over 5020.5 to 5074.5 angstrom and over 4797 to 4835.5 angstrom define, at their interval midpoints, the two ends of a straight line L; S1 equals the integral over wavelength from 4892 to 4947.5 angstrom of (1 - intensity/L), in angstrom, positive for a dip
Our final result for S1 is 6.2 angstrom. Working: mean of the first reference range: 12.2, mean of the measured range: 11.8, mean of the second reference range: 14.7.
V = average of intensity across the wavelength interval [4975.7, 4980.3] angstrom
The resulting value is 14.5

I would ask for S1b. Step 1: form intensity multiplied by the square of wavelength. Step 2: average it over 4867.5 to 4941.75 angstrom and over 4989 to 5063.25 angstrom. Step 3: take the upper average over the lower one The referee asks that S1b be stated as 1.2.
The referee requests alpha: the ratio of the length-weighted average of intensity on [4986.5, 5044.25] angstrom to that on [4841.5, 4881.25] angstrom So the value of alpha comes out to 1.1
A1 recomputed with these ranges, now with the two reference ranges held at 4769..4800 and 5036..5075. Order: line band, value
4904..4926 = 0.03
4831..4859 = 0.01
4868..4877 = -0.14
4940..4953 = 0.35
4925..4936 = 0.17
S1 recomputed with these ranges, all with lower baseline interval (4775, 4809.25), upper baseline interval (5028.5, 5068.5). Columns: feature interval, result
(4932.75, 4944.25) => 3.03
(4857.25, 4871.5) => -0.68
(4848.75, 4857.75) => 1.10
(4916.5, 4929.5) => 0.85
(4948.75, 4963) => 0.22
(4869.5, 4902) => -0.88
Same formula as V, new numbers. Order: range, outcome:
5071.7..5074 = 15.7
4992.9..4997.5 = 15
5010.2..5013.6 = 16.4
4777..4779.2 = 12.8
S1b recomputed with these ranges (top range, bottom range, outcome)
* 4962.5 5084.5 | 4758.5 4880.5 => 1.32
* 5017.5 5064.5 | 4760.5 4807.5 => 1.36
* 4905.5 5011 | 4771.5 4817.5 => 1.19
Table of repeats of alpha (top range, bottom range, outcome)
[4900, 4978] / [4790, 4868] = 1.04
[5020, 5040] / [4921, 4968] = 1.20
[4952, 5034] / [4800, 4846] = 1.18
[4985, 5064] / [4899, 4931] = 1.17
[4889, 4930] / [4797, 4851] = 1.02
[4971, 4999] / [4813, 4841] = 1.18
